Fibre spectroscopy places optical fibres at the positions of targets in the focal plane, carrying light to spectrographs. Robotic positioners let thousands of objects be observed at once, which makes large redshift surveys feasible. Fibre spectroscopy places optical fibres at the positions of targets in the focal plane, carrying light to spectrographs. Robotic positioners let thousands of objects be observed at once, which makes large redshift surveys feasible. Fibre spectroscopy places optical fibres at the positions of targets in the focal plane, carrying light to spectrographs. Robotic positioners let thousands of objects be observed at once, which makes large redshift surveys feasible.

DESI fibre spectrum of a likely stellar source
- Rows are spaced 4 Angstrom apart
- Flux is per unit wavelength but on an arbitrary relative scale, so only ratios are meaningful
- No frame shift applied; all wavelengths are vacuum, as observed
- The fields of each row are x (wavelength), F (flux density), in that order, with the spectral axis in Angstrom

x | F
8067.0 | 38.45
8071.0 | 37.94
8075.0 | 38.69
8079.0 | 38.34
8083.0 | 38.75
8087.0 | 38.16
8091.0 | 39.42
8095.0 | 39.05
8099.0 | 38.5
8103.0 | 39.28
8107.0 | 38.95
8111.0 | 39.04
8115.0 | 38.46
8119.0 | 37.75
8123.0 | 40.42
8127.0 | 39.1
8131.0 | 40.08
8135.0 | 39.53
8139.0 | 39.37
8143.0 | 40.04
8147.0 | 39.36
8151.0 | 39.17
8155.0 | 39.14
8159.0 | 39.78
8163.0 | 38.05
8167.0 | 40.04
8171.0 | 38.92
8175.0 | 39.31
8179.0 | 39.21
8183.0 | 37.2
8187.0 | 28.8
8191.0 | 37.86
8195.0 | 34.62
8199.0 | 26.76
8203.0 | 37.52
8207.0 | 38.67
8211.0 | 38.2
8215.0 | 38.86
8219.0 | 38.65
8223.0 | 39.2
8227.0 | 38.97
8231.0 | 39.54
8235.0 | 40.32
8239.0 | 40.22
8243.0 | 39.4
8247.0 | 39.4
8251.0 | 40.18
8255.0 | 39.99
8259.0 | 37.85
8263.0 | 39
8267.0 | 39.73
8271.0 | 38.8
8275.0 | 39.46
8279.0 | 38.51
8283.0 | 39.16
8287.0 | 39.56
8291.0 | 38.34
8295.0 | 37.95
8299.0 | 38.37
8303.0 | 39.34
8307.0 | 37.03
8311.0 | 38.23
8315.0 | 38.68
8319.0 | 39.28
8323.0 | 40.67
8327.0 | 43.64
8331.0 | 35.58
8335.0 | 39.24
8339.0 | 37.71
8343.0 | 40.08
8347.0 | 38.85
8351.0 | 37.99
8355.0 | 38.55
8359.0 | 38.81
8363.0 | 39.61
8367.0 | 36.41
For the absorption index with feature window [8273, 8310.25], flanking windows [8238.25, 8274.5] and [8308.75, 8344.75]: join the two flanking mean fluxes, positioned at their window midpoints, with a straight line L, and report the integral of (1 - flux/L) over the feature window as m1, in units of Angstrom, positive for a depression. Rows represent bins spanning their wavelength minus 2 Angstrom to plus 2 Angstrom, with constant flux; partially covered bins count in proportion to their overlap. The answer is 0.6 Angstrom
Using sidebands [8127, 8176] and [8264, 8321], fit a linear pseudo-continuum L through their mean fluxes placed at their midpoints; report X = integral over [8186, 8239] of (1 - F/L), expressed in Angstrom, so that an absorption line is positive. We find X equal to 2.8 Angstrom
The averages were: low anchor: 39.4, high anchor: 38.8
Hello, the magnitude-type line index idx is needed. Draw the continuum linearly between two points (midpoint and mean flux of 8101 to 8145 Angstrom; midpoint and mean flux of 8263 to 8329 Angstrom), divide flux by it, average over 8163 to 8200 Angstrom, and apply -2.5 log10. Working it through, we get 0.09 mag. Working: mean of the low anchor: 39.3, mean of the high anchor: 39.2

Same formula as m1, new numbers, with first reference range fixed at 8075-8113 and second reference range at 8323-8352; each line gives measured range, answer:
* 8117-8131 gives -0.1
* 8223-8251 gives -0.4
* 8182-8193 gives 1.3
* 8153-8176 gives -0.2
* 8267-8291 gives 0.0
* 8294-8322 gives 0.4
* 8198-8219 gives 1.2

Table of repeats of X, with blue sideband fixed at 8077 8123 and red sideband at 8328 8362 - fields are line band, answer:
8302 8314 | 0.1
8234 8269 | -0.8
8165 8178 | -0.2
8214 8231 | -0.1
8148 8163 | -0.2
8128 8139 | -0.3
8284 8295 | -0.1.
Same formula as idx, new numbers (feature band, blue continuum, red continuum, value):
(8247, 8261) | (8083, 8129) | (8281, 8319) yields -0.02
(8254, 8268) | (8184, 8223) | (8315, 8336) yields -0.04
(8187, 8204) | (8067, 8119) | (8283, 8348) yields 0.16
